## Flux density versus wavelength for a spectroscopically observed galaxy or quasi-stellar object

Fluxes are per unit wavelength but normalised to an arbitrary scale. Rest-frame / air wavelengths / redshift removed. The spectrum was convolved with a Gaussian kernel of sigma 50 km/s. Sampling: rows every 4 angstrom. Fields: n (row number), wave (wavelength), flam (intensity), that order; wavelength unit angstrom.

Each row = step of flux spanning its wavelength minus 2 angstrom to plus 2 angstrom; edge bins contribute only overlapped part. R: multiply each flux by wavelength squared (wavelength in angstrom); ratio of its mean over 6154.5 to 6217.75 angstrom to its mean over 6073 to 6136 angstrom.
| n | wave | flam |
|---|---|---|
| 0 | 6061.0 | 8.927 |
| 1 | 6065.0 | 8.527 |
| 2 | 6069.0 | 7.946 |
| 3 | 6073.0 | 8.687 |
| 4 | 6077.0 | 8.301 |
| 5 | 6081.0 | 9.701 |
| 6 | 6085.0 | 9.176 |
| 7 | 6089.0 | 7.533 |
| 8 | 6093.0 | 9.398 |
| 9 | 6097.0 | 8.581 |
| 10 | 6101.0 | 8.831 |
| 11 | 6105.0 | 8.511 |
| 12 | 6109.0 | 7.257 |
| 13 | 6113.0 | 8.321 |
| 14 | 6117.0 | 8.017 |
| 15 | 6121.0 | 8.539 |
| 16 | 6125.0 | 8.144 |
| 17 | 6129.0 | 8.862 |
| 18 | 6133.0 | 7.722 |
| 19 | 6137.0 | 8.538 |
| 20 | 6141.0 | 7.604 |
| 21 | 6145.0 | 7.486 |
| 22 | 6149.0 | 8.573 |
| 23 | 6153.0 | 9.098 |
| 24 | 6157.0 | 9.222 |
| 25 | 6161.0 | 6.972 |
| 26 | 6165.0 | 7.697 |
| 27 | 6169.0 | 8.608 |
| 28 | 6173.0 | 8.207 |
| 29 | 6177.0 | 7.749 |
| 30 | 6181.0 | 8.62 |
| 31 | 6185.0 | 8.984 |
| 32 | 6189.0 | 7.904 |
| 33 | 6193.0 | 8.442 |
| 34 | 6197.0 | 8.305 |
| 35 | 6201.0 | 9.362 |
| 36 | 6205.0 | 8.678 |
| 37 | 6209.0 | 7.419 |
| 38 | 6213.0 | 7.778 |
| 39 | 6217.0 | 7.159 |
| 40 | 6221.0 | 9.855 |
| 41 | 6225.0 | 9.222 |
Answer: 1.00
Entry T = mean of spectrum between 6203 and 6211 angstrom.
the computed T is 8.05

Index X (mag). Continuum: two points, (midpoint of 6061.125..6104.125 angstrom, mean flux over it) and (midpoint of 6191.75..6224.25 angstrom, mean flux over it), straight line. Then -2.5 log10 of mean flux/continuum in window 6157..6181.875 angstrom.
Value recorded 0.06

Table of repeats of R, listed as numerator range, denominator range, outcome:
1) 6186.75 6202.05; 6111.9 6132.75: 1.04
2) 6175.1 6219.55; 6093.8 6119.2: 1.02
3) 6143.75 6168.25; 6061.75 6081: 0.99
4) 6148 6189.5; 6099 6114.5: 1.03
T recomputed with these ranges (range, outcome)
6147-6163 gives 8.47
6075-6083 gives 9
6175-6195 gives 8.34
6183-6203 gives 8.6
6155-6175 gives 8.14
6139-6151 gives 7.89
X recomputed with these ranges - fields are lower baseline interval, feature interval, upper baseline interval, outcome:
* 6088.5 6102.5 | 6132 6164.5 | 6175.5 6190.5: 0.04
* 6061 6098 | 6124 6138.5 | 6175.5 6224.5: 0.03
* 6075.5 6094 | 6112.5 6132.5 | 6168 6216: 0.04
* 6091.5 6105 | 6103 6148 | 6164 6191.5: 0.07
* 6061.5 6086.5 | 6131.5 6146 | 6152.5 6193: 0.08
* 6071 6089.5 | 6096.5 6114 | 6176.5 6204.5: 0.06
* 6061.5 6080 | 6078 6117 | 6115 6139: -0.02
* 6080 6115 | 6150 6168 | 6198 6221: 0.01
